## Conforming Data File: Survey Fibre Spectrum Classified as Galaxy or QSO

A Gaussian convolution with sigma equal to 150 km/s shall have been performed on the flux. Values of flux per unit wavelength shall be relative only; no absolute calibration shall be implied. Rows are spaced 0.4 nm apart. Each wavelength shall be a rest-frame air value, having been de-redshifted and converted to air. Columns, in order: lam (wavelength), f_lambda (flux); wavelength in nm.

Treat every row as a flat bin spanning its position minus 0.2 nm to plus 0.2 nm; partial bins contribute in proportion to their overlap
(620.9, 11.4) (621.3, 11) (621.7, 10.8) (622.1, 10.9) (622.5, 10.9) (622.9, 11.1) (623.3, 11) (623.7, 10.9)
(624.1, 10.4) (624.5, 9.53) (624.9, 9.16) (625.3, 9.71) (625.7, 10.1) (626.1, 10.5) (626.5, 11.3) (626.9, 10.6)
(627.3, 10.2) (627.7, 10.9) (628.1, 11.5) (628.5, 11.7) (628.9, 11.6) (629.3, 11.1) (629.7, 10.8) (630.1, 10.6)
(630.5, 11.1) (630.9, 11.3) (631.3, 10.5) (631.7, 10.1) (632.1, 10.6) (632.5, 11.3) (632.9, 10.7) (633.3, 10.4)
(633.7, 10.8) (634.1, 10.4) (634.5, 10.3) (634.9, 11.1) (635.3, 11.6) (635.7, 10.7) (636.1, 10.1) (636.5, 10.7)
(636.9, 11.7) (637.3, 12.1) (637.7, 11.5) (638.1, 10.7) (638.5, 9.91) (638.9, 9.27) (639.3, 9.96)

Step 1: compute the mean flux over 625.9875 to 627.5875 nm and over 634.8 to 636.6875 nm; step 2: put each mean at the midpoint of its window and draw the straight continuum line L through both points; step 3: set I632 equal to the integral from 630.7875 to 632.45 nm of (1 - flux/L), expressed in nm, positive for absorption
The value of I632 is 0.02 nm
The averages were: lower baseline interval 10.7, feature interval 10.7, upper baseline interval 10.8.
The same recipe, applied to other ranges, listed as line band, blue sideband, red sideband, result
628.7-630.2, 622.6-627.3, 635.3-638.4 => -0.06 nm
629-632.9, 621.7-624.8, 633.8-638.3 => 0.00 nm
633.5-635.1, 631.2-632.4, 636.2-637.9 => 0.04 nm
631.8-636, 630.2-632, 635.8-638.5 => 0.04 nm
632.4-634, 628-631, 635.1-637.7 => 0.06 nm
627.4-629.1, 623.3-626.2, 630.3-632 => -0.15 nm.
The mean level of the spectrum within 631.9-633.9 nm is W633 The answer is 10.8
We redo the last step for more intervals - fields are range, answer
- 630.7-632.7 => 10.8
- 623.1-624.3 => 10.8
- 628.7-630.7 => 11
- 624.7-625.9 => 9.66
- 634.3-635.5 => 11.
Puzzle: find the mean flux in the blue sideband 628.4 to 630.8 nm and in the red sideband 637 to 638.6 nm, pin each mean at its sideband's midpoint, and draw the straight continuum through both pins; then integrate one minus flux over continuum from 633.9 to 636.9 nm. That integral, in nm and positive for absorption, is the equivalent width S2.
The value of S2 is 0.10 nm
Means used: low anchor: 11.1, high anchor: 11.2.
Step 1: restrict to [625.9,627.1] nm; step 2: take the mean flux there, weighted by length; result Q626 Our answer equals 10.8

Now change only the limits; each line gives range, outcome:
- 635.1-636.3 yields 10.8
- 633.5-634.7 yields 10.5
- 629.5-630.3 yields 10.7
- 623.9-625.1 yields 9.7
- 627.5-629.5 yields 11.4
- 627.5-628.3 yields 11.2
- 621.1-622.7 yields 10.9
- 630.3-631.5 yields 11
